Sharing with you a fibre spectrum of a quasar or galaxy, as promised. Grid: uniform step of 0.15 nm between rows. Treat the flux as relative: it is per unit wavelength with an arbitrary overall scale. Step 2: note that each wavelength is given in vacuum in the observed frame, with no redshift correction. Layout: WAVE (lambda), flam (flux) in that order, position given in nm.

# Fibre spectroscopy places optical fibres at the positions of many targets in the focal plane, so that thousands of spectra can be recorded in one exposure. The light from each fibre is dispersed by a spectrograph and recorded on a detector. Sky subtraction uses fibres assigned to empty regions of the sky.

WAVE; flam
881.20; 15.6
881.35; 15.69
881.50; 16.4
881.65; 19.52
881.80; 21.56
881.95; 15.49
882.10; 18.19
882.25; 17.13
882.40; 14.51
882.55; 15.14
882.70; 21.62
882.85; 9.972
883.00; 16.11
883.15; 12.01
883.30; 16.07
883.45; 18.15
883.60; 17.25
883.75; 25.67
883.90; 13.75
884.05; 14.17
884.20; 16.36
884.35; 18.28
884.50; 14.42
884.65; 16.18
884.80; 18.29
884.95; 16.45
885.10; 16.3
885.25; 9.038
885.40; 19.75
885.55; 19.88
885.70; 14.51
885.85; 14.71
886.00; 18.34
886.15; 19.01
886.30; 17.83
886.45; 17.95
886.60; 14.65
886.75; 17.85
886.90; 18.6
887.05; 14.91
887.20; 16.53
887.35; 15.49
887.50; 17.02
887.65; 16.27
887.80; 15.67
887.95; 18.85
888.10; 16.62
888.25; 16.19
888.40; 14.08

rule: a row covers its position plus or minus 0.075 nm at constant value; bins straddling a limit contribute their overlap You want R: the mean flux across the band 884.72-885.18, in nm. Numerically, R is 16.9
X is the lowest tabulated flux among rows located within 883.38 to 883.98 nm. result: 13.75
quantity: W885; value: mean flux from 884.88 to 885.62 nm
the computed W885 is 16.3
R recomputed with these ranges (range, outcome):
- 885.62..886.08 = 15.9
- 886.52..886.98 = 17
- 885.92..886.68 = 17.5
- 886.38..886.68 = 16.3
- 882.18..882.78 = 17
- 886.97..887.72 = 16.1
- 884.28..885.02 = 16.7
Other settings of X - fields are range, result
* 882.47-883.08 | 9.972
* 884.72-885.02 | 16.45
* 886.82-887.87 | 14.91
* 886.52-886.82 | 14.65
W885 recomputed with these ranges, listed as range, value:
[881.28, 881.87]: 18.3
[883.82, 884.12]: 14.2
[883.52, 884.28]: 17.5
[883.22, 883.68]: 17.2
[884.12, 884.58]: 16.3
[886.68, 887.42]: 16.7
